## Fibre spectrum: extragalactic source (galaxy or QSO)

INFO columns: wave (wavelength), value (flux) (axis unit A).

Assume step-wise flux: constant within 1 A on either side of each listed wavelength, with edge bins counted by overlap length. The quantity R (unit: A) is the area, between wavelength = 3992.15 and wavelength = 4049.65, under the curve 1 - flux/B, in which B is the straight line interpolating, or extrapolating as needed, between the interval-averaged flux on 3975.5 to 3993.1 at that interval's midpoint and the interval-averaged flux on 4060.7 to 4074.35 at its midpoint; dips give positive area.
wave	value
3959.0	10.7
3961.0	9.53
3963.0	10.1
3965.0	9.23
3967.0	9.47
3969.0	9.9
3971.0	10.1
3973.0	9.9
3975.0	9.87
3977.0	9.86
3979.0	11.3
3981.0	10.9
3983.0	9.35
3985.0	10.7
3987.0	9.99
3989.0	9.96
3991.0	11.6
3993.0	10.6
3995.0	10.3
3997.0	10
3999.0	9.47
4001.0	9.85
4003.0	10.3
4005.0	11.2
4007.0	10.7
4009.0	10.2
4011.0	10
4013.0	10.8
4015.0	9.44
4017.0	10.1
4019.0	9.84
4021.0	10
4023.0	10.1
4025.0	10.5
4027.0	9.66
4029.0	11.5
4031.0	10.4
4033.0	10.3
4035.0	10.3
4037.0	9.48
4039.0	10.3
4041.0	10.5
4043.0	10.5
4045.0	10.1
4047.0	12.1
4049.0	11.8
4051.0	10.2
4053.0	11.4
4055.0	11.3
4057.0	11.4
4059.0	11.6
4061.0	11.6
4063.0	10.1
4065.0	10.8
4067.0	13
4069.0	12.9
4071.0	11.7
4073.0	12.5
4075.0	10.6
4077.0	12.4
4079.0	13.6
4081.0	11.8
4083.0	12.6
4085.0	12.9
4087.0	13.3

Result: 3.6 A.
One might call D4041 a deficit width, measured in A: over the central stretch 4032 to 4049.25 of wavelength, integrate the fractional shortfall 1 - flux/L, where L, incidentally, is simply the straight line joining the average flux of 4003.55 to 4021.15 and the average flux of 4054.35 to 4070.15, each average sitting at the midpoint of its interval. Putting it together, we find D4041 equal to 0.75 A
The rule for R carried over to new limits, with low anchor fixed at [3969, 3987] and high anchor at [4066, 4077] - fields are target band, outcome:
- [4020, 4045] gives 2.3 A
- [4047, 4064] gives 0.9 A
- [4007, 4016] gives 0.6 A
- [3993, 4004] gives 0.6 A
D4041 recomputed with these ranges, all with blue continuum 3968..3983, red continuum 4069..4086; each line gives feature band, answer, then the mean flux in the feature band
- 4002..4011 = 0.3 A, 10.5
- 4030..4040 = 1.1 A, 10.2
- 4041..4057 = 0.9 A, 11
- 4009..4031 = 1.8 A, 10.2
